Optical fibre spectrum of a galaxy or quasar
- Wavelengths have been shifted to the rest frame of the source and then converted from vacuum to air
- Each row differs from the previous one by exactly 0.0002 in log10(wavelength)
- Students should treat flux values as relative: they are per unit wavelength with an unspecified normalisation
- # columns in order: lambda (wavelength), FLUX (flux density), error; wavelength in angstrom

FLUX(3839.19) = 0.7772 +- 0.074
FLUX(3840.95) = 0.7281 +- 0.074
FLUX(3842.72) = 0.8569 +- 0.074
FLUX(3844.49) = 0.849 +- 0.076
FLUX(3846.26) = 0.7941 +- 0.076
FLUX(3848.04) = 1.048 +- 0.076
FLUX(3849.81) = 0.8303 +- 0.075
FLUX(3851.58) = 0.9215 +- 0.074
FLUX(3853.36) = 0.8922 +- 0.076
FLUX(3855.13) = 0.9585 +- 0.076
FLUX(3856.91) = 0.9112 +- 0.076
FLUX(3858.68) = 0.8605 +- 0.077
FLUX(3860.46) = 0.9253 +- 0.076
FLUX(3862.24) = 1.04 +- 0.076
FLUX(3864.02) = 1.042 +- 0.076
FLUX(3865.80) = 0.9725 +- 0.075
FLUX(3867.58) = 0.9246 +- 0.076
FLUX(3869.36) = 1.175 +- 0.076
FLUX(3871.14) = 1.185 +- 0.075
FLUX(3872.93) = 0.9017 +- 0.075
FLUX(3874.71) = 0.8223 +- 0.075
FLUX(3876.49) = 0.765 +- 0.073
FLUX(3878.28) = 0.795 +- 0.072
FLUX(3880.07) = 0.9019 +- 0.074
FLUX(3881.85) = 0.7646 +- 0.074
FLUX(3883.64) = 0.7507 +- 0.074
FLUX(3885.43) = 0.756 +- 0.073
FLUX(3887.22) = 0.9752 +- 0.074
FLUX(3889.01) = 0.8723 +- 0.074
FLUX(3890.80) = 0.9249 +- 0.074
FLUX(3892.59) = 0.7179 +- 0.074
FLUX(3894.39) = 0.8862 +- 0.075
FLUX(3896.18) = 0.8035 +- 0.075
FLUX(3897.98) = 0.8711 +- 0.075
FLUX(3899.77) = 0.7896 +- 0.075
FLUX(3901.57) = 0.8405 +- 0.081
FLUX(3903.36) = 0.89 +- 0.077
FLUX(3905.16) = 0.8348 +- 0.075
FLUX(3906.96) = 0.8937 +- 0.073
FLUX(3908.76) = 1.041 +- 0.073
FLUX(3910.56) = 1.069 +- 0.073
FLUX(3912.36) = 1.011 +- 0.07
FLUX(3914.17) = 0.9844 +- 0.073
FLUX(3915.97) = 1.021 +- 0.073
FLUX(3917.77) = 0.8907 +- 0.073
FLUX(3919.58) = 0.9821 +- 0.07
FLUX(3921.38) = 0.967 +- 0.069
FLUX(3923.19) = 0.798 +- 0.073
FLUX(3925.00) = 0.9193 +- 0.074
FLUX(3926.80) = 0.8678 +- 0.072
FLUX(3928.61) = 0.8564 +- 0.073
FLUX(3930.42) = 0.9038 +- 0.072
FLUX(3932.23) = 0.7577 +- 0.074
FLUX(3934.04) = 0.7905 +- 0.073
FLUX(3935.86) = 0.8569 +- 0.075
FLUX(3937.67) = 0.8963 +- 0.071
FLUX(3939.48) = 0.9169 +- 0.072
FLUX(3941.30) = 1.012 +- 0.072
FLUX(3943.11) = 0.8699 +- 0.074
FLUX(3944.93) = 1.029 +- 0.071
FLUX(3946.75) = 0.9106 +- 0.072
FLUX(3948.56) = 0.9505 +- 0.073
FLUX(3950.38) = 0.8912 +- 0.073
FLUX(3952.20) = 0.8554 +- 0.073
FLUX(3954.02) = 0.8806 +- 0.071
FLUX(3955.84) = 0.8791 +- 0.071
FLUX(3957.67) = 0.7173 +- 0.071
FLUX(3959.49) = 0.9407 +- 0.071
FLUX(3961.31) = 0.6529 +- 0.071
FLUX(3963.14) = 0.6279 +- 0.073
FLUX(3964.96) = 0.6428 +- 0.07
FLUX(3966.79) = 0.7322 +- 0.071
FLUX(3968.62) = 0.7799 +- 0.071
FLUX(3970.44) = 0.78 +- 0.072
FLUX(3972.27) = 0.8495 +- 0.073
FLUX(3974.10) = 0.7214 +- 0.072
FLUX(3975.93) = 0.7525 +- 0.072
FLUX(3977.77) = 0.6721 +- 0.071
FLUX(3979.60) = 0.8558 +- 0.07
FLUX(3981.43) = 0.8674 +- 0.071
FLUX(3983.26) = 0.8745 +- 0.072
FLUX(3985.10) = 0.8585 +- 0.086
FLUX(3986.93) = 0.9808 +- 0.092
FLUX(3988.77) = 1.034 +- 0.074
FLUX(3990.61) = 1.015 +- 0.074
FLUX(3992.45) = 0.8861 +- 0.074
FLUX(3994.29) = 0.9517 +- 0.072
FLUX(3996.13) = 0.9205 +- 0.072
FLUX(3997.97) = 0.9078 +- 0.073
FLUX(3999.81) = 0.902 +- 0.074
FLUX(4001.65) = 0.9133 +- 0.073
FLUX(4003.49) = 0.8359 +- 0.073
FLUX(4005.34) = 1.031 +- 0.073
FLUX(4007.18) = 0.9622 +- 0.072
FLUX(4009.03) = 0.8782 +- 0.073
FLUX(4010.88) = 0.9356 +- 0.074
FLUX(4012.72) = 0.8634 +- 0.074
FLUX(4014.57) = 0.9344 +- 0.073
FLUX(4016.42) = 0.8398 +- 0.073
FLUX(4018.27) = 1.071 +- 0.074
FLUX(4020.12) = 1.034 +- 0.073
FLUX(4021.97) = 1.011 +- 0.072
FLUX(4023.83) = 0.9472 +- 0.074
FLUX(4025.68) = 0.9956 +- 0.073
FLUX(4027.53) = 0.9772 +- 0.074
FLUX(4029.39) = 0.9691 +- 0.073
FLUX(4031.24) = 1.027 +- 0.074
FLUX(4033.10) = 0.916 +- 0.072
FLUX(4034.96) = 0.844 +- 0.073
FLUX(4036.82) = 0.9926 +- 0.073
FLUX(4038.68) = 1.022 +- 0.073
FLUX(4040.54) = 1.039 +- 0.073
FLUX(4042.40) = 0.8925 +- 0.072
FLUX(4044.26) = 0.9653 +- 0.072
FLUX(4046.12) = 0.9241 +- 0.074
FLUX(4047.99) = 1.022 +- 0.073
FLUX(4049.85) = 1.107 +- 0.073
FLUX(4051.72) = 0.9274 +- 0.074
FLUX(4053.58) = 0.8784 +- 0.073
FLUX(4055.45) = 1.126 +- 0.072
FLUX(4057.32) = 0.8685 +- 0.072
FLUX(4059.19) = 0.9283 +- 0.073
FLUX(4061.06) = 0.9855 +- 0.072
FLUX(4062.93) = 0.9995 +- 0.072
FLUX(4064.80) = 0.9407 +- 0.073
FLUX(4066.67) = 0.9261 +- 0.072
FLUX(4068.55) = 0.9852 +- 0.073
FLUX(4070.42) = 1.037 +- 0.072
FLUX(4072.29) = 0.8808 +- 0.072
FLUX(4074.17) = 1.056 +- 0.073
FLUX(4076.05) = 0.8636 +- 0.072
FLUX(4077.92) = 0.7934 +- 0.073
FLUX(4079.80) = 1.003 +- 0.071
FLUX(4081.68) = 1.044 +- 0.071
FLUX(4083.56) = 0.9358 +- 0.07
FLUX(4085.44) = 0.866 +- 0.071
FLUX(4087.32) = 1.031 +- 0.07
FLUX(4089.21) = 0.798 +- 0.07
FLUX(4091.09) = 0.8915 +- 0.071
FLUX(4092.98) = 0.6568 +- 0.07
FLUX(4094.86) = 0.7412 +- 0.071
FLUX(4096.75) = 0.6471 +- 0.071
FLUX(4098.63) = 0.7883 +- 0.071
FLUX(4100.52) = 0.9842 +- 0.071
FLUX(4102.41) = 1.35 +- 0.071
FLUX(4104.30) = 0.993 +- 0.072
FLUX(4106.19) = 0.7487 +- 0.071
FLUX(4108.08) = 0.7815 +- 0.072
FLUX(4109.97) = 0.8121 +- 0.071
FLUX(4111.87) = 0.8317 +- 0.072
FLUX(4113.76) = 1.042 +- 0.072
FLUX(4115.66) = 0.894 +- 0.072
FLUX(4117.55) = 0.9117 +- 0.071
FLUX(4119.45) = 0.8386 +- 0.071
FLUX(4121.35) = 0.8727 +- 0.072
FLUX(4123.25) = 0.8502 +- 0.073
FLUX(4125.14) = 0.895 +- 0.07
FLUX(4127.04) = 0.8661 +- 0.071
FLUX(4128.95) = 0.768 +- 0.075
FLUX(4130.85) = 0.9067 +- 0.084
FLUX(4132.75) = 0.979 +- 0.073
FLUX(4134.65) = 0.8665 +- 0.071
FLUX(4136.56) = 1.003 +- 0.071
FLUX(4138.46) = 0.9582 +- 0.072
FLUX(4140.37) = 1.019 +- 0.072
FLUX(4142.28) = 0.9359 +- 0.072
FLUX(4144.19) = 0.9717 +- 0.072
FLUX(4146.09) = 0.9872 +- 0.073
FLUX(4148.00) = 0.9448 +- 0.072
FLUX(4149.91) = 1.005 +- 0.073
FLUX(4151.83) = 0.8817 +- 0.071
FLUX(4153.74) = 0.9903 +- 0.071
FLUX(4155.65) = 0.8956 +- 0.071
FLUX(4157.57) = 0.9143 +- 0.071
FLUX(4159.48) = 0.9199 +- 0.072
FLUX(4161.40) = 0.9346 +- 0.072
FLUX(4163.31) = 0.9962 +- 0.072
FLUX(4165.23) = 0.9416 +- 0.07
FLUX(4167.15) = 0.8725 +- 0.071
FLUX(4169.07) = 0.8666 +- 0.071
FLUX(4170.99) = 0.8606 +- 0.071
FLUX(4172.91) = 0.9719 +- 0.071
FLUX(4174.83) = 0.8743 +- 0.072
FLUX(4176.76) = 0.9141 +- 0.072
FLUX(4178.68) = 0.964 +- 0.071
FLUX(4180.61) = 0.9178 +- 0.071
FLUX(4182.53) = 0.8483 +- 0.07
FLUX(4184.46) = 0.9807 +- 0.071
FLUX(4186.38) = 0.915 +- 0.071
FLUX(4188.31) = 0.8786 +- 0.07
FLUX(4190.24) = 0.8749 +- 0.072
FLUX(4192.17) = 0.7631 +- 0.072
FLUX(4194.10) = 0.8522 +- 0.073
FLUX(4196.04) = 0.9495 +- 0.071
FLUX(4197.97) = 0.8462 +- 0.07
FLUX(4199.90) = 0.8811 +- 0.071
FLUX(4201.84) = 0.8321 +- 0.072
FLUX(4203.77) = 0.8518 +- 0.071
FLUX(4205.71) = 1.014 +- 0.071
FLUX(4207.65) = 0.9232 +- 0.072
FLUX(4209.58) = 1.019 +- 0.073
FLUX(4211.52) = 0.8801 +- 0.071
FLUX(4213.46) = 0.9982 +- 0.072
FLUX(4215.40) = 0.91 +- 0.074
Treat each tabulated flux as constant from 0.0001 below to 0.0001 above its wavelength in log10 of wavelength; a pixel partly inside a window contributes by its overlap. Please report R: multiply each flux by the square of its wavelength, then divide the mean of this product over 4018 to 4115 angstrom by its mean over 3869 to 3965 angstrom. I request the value 1.15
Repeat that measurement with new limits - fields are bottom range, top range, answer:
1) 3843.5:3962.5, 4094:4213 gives 1.15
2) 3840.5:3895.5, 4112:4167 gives 1.18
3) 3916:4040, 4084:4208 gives 1.10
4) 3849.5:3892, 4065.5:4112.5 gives 1.10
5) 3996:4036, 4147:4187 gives 1.06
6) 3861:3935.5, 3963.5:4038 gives 1.05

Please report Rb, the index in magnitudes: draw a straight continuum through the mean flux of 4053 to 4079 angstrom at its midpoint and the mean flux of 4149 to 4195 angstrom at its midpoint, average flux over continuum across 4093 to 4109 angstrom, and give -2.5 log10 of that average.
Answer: 0.08 mag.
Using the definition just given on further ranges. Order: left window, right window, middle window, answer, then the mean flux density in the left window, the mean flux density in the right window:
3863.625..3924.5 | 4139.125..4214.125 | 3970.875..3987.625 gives 0.11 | 0.905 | 0.92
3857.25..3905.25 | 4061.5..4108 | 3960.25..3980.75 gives 0.22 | 0.89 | 0.913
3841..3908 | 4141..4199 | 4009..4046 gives -0.07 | 0.888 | 0.916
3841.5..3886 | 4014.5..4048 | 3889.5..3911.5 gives 0.05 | 0.905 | 0.969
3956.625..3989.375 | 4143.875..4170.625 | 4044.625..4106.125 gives -0.07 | 0.795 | 0.935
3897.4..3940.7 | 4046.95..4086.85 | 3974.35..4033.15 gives 0.02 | 0.903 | 0.961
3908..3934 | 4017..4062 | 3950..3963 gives 0.16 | 0.928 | 0.977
